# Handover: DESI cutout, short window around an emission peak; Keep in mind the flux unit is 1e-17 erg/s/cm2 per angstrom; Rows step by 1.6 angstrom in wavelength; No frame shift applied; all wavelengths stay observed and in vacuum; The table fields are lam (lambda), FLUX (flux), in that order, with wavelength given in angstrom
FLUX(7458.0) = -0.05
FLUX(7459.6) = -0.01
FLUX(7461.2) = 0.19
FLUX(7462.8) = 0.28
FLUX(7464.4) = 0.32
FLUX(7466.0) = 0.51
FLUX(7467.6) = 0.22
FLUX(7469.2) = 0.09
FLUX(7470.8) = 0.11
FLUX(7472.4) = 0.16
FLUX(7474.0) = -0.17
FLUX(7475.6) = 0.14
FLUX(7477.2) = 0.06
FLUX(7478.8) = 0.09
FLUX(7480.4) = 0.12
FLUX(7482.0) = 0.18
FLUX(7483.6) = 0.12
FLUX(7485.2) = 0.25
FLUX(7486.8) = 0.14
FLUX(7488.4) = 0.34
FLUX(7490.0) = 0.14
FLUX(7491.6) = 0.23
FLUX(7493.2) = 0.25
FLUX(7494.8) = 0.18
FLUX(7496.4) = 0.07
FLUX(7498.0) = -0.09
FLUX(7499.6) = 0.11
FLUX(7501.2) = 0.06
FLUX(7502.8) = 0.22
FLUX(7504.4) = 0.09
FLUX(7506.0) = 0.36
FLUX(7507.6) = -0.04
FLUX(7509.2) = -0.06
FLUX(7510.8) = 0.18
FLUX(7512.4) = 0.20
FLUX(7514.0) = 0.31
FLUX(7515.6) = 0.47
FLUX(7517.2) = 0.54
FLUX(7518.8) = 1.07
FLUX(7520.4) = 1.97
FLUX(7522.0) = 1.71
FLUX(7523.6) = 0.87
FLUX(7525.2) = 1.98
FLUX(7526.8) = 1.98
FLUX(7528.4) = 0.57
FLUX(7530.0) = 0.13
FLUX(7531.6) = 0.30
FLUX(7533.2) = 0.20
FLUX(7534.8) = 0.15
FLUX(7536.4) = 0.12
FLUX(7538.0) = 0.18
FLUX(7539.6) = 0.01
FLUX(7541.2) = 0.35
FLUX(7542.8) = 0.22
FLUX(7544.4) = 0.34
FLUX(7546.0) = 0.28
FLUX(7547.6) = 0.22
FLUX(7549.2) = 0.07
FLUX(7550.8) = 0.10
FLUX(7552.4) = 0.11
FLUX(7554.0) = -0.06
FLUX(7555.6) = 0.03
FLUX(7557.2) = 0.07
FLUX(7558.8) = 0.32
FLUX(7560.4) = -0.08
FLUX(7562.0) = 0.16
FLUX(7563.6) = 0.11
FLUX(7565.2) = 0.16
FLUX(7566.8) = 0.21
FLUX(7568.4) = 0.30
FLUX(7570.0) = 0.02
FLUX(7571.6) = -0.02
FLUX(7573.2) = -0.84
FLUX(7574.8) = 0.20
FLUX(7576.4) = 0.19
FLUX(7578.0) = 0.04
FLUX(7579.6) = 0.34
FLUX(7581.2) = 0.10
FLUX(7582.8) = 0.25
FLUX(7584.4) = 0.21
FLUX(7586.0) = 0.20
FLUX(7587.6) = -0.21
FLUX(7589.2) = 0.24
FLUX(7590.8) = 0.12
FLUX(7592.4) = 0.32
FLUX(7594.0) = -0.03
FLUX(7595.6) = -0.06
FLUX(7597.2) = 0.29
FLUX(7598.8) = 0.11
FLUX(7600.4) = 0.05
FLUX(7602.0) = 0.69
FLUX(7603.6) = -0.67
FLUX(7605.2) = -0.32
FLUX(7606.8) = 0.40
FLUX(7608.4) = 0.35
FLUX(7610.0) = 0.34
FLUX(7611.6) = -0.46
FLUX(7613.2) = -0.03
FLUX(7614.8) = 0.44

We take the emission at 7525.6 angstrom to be [O II]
